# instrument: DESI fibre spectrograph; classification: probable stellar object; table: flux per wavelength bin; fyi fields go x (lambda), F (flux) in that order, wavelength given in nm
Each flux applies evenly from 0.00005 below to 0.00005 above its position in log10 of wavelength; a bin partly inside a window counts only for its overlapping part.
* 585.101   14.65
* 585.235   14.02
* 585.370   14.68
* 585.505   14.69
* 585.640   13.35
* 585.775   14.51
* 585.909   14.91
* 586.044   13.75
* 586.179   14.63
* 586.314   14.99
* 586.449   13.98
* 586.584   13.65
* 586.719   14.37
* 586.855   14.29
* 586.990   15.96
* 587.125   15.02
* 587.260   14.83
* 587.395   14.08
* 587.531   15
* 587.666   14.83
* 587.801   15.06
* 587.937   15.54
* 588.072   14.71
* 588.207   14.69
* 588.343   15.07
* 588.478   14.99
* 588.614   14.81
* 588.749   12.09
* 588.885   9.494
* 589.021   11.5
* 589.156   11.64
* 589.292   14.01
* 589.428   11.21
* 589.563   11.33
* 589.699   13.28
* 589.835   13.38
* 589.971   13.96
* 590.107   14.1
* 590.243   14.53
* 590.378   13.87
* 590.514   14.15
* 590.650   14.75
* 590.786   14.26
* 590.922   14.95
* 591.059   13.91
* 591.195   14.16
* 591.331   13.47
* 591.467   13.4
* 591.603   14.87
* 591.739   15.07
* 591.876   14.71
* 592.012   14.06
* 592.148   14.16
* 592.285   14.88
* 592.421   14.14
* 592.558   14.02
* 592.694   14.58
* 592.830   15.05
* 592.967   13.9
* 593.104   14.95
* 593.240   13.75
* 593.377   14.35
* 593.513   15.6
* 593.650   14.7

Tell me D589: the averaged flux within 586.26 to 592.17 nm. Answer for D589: 14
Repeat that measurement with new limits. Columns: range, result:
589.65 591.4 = 14.1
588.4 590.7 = 13.1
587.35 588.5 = 14.9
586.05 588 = 14.7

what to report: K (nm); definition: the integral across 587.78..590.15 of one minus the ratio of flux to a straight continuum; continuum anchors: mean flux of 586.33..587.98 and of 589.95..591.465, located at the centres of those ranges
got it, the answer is 0.18 nm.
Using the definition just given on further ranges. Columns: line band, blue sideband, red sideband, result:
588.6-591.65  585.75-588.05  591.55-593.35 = 0.26 nm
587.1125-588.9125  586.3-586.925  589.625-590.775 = -0.03 nm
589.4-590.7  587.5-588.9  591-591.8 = 0.07 nm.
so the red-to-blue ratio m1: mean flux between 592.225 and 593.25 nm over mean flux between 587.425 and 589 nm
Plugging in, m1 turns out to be 1.0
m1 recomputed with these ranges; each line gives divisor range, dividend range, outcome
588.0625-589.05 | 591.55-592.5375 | 1.08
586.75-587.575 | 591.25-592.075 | 0.96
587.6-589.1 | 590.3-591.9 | 1.03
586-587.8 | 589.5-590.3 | 0.92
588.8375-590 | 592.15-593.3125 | 1.18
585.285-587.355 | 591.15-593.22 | 0.99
